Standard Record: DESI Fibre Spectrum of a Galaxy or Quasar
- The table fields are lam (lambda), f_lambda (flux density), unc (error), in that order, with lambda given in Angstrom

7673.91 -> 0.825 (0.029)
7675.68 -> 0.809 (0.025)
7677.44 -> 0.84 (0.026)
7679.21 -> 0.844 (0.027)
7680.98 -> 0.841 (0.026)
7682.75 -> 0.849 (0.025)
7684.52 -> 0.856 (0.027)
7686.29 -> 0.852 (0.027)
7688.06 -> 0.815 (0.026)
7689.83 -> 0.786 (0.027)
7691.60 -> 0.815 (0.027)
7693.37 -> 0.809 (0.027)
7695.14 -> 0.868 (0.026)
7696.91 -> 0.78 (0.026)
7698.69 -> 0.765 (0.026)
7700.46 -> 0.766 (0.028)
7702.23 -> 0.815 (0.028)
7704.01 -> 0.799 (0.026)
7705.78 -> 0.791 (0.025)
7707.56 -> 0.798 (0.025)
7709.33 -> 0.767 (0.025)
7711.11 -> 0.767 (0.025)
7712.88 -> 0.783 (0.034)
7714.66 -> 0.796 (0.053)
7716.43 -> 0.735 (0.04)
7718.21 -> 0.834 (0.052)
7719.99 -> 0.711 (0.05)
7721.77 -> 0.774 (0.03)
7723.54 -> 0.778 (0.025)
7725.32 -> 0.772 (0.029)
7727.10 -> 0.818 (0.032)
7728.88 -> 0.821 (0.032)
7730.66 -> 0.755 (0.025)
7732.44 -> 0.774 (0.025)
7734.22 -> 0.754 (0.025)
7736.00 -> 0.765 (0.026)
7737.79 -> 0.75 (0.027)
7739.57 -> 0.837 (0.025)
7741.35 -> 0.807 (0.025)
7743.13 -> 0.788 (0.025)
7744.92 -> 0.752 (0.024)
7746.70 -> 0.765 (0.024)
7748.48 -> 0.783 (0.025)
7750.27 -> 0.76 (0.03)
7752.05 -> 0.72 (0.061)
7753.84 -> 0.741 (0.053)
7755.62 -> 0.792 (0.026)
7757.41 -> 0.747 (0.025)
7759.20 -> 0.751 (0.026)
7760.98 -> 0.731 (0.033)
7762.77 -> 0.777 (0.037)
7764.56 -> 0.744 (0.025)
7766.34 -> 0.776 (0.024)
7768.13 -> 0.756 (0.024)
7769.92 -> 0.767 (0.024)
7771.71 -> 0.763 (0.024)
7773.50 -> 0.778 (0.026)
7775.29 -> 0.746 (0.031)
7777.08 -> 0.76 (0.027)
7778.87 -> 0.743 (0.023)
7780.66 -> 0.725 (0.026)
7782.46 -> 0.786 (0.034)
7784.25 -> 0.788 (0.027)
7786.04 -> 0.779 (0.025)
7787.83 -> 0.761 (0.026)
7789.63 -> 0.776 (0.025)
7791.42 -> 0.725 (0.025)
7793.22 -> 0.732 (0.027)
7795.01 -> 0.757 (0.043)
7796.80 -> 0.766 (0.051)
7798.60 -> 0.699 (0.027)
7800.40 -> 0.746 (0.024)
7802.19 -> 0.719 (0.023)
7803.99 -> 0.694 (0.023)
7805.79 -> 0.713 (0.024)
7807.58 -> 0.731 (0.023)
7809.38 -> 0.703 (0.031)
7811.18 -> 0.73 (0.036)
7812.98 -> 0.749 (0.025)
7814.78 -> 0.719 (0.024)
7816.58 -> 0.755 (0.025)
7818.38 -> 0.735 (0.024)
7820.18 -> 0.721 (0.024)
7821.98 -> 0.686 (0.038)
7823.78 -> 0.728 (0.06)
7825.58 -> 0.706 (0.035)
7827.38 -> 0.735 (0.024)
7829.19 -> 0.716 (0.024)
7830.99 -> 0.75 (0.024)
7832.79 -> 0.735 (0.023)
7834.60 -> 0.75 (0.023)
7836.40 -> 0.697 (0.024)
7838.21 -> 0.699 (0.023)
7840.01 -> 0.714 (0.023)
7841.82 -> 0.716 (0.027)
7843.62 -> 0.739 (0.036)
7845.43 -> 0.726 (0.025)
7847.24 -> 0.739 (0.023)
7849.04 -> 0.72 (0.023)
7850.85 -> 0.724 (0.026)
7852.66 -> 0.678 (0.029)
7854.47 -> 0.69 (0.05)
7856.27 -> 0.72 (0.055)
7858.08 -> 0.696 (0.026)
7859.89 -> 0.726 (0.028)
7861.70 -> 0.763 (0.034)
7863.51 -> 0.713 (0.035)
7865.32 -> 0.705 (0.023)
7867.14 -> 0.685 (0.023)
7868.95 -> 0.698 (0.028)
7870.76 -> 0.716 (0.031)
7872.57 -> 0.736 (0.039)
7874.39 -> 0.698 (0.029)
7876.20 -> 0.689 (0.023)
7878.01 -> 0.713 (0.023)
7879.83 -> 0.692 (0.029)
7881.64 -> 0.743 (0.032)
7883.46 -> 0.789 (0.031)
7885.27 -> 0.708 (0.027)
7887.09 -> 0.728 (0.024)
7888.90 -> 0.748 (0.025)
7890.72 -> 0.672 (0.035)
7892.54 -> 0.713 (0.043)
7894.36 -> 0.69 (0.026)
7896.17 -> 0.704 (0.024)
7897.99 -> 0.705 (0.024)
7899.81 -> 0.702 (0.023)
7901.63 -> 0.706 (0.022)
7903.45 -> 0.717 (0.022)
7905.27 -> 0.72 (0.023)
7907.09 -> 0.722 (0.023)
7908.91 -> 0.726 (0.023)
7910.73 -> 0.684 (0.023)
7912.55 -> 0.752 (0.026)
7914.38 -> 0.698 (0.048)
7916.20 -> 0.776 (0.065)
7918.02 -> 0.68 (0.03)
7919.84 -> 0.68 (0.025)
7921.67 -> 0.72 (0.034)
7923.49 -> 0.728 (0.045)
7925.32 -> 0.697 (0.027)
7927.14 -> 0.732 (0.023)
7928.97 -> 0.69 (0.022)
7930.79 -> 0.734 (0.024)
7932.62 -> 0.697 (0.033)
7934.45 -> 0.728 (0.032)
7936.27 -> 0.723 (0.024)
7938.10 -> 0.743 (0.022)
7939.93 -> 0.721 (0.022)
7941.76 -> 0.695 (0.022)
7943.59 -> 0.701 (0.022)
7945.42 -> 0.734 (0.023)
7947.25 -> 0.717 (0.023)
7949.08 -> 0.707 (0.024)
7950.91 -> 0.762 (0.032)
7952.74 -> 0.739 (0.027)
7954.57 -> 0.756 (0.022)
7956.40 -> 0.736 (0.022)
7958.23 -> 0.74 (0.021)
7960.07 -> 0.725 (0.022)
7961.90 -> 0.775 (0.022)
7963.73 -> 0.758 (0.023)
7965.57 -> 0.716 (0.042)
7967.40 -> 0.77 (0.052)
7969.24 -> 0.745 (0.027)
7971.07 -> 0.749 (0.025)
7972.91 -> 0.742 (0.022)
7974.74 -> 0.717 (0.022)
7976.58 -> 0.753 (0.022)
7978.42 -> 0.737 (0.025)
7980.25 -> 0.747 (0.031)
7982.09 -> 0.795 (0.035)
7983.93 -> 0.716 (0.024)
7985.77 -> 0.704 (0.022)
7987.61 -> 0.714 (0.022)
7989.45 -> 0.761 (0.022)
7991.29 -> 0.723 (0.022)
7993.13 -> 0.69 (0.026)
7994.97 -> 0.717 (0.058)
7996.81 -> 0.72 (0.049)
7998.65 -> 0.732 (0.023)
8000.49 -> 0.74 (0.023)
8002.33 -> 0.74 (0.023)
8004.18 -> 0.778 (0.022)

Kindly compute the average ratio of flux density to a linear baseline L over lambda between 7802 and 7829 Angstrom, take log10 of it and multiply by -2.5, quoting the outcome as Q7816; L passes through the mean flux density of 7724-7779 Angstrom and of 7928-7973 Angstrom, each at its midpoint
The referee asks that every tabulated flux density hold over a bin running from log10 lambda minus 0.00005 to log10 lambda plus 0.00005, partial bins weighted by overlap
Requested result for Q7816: 0.05 mag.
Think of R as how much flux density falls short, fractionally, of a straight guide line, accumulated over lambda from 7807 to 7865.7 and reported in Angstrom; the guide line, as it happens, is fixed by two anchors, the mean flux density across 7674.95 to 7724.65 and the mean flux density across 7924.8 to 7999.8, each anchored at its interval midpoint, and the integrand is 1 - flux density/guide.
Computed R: 3.30 Angstrom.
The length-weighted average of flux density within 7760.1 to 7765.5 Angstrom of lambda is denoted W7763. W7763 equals 0.751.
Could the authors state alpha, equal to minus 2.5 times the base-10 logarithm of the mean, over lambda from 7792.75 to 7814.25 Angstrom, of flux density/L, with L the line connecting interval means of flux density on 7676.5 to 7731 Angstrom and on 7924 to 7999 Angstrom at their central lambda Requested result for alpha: 0.07 mag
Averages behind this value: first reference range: 0.8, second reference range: 0.731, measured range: 0.728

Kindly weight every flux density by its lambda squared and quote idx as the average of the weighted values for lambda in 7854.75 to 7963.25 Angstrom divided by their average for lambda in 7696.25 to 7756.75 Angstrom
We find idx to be 0.97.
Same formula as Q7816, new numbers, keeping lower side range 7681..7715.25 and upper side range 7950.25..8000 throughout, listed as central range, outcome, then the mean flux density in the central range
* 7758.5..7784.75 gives 0.04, 0.759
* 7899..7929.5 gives 0.06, 0.714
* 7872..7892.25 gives 0.06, 0.719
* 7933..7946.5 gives 0.04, 0.72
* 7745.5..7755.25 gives 0.05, 0.756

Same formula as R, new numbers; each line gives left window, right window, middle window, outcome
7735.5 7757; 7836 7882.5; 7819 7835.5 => 0.1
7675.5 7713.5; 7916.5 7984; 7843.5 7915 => 3.6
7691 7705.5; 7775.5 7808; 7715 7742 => 0.1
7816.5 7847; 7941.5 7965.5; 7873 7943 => 1.5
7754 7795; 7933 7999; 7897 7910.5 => 0.5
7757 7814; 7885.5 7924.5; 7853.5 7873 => 0.3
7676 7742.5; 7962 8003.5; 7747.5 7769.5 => 0.8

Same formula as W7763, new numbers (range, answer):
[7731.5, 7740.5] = 0.776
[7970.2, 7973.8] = 0.745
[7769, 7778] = 0.763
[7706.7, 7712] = 0.778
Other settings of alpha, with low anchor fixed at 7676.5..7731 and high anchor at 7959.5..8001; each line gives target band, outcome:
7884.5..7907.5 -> 0.07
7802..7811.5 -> 0.09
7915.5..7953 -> 0.04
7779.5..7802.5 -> 0.04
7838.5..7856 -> 0.08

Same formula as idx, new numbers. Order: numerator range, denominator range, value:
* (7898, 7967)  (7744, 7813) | 1.00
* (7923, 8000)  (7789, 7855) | 1.04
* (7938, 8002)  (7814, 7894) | 1.05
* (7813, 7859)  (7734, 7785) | 0.96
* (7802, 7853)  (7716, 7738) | 0.96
